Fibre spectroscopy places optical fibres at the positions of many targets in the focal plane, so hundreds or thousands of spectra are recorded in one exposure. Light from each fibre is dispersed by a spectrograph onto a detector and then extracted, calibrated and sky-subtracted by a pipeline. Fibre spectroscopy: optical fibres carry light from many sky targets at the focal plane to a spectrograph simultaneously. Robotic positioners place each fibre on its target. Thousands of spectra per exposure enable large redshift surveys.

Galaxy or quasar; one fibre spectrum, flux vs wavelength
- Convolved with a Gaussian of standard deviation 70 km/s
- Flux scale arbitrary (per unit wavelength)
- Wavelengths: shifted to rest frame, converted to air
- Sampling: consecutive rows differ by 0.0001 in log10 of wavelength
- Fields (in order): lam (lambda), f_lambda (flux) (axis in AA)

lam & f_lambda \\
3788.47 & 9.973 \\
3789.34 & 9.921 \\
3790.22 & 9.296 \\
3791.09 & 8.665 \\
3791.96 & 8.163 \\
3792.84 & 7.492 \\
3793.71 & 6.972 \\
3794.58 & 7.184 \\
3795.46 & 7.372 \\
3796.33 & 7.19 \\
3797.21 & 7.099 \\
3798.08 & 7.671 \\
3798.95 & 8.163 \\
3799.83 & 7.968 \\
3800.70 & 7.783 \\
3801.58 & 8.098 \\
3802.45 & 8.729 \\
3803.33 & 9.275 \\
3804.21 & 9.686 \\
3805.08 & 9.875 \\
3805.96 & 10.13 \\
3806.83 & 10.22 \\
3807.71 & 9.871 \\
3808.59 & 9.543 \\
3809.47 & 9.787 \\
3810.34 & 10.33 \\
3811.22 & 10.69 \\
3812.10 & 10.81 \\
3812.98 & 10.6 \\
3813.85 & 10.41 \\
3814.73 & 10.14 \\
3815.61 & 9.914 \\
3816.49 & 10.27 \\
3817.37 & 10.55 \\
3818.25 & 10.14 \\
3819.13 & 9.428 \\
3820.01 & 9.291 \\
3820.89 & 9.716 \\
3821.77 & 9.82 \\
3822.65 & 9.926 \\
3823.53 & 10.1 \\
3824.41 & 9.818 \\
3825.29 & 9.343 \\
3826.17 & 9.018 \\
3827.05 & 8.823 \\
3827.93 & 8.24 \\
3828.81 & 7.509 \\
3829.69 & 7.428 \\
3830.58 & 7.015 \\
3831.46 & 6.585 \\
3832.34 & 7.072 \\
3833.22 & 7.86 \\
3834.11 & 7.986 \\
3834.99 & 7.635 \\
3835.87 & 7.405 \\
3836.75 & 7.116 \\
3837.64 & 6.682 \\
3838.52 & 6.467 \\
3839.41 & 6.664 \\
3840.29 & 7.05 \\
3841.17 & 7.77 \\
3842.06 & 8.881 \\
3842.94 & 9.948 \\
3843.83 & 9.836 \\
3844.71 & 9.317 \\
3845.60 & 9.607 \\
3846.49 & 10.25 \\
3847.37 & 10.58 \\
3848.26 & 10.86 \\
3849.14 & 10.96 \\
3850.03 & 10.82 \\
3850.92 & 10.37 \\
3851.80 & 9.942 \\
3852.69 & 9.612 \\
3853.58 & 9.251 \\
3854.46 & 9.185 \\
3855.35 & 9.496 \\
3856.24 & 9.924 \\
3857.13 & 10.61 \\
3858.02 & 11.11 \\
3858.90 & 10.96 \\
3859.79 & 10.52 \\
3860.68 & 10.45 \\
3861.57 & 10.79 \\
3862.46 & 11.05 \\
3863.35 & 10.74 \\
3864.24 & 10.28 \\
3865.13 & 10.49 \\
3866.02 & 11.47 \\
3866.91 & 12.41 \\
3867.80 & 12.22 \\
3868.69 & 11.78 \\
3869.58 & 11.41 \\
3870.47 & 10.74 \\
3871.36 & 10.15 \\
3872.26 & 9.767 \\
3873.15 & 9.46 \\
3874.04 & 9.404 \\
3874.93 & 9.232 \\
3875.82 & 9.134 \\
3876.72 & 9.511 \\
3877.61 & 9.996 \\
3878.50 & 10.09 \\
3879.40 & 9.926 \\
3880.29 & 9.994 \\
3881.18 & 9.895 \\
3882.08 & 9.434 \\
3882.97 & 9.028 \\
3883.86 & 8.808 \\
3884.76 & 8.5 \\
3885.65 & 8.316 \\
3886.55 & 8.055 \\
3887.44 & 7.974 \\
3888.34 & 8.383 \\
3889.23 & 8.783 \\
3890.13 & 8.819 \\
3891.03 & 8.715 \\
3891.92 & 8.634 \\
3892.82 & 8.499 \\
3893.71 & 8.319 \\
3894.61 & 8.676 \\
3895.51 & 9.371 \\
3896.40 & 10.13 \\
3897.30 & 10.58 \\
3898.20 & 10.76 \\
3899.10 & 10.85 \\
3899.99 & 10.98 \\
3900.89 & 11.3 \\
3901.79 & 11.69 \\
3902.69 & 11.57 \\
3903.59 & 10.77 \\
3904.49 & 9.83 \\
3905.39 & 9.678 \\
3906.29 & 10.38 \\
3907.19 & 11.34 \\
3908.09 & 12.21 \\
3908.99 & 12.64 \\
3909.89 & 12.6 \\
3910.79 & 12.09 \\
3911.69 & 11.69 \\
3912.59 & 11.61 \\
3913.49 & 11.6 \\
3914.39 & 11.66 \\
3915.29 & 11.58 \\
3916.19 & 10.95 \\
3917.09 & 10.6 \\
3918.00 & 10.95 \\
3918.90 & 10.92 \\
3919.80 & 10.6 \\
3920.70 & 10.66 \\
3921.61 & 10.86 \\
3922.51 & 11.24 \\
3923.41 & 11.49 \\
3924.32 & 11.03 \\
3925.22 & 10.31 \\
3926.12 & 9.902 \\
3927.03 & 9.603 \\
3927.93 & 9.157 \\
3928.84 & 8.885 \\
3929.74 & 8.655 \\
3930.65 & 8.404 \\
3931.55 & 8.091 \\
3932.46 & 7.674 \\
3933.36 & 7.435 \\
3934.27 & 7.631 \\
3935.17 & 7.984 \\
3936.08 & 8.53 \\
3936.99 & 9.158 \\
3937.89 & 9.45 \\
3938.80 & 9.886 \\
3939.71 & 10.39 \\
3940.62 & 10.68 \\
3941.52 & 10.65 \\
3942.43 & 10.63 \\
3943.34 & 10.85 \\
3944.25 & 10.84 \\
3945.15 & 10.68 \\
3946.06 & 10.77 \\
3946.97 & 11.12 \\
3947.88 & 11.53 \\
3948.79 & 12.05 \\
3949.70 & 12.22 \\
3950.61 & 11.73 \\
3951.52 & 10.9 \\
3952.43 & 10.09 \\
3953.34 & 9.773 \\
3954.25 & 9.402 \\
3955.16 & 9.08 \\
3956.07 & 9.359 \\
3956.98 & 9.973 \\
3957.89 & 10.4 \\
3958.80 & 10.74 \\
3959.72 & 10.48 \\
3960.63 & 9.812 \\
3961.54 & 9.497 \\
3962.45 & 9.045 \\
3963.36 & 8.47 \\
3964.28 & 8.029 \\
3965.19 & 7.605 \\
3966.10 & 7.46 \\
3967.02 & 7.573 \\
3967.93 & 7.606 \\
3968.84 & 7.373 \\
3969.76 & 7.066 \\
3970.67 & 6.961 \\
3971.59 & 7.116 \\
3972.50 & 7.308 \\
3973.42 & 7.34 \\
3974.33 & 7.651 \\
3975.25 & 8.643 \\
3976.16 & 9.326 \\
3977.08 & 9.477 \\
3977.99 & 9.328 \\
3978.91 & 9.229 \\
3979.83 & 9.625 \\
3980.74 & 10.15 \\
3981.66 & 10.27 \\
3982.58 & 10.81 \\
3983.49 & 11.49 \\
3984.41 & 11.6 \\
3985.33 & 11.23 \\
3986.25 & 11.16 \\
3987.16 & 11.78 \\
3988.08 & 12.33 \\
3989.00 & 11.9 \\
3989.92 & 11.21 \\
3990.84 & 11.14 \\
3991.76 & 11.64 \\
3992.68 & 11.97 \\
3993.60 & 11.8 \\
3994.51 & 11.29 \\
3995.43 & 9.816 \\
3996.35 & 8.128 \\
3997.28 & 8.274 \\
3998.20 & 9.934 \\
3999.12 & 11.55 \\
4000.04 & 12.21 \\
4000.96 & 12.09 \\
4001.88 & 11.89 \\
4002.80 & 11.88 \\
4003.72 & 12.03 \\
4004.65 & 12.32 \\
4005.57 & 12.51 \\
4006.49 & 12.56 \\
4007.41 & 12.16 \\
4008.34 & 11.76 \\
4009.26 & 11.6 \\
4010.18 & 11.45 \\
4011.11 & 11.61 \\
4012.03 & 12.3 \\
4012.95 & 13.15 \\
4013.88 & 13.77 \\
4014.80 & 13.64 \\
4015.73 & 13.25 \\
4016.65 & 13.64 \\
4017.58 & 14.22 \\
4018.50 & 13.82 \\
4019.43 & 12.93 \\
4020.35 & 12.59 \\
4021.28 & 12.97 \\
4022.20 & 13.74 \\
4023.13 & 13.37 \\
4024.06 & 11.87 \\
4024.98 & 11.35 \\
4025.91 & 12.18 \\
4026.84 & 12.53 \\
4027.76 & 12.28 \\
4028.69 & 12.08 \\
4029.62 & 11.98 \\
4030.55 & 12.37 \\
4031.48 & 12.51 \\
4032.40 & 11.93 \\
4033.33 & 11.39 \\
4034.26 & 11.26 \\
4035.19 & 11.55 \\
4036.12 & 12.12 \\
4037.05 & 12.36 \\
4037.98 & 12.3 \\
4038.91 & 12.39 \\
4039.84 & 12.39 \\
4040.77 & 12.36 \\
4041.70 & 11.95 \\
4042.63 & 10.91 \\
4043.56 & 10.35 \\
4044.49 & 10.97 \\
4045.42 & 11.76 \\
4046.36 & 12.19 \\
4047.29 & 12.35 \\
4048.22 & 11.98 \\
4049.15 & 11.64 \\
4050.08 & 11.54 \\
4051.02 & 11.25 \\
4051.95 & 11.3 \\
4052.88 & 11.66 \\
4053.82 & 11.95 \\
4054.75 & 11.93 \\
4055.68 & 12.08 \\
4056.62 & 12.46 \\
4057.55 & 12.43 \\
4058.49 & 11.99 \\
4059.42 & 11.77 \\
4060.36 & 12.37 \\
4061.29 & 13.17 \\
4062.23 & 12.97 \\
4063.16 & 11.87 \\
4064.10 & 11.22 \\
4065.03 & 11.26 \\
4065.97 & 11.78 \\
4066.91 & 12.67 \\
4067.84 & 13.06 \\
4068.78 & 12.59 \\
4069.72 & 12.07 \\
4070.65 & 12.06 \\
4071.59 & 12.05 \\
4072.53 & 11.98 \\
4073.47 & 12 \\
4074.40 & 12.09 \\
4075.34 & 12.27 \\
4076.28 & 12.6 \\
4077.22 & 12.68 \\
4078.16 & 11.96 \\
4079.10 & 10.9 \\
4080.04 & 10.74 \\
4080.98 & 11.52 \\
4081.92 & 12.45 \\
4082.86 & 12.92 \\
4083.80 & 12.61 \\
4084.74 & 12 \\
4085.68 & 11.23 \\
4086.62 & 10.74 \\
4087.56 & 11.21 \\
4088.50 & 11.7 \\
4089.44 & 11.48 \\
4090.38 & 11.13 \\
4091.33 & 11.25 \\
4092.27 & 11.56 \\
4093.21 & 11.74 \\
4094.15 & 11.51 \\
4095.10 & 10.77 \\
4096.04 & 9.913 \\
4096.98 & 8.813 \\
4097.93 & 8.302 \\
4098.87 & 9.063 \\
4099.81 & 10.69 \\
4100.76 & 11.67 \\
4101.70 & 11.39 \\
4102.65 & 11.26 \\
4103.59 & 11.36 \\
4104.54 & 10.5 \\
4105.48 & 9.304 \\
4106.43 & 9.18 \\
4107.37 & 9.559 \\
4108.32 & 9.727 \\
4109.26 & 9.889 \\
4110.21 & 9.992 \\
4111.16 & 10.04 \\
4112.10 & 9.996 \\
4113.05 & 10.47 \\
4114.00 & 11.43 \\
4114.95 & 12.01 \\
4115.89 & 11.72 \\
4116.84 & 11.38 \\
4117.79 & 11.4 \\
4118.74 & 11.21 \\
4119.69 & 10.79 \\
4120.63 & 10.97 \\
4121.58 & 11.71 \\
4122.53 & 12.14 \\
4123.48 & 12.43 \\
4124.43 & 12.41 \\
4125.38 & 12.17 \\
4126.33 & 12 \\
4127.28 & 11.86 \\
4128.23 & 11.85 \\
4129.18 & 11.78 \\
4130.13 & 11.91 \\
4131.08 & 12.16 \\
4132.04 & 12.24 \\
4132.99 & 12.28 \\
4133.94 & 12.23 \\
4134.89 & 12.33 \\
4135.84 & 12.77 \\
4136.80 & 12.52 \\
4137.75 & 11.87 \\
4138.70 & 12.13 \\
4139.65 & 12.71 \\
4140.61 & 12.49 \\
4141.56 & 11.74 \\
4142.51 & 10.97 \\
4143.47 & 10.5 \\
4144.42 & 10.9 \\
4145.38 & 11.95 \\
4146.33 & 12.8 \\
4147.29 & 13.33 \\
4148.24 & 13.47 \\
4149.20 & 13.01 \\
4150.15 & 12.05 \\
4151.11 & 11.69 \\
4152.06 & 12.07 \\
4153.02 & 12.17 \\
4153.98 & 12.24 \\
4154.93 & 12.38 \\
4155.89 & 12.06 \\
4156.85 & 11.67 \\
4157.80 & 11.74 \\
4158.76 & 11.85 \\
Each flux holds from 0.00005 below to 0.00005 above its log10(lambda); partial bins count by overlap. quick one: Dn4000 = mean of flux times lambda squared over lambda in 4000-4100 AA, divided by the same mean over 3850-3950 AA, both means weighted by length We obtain 1.3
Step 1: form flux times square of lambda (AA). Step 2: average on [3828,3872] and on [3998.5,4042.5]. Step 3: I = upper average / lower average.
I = 1.4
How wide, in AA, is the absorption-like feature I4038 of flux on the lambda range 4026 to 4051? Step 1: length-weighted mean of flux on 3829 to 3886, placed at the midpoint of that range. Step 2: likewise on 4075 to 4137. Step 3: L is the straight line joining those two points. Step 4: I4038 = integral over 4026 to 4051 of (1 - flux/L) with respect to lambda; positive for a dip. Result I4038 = -2.5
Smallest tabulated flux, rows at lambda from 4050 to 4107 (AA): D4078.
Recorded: 8.302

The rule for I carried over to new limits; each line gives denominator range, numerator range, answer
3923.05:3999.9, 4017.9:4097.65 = 1.28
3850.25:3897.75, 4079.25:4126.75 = 1.26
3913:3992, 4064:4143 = 1.25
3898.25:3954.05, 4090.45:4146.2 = 1.18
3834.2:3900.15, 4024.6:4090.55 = 1.37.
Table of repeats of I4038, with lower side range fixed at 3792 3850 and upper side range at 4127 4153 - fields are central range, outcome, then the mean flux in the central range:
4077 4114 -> 2.6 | 10.8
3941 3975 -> 2.7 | 9.43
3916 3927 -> -0.9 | 10.7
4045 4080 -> -2.1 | 12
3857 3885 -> -2.8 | 10.3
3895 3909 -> -1.6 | 10.8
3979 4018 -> -3.4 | 11.6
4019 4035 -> -1.9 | 12.3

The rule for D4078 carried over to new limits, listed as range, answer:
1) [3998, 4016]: 9.934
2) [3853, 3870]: 9.185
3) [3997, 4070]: 8.274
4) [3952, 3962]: 9.08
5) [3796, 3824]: 7.099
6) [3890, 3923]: 8.319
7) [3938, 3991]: 6.961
